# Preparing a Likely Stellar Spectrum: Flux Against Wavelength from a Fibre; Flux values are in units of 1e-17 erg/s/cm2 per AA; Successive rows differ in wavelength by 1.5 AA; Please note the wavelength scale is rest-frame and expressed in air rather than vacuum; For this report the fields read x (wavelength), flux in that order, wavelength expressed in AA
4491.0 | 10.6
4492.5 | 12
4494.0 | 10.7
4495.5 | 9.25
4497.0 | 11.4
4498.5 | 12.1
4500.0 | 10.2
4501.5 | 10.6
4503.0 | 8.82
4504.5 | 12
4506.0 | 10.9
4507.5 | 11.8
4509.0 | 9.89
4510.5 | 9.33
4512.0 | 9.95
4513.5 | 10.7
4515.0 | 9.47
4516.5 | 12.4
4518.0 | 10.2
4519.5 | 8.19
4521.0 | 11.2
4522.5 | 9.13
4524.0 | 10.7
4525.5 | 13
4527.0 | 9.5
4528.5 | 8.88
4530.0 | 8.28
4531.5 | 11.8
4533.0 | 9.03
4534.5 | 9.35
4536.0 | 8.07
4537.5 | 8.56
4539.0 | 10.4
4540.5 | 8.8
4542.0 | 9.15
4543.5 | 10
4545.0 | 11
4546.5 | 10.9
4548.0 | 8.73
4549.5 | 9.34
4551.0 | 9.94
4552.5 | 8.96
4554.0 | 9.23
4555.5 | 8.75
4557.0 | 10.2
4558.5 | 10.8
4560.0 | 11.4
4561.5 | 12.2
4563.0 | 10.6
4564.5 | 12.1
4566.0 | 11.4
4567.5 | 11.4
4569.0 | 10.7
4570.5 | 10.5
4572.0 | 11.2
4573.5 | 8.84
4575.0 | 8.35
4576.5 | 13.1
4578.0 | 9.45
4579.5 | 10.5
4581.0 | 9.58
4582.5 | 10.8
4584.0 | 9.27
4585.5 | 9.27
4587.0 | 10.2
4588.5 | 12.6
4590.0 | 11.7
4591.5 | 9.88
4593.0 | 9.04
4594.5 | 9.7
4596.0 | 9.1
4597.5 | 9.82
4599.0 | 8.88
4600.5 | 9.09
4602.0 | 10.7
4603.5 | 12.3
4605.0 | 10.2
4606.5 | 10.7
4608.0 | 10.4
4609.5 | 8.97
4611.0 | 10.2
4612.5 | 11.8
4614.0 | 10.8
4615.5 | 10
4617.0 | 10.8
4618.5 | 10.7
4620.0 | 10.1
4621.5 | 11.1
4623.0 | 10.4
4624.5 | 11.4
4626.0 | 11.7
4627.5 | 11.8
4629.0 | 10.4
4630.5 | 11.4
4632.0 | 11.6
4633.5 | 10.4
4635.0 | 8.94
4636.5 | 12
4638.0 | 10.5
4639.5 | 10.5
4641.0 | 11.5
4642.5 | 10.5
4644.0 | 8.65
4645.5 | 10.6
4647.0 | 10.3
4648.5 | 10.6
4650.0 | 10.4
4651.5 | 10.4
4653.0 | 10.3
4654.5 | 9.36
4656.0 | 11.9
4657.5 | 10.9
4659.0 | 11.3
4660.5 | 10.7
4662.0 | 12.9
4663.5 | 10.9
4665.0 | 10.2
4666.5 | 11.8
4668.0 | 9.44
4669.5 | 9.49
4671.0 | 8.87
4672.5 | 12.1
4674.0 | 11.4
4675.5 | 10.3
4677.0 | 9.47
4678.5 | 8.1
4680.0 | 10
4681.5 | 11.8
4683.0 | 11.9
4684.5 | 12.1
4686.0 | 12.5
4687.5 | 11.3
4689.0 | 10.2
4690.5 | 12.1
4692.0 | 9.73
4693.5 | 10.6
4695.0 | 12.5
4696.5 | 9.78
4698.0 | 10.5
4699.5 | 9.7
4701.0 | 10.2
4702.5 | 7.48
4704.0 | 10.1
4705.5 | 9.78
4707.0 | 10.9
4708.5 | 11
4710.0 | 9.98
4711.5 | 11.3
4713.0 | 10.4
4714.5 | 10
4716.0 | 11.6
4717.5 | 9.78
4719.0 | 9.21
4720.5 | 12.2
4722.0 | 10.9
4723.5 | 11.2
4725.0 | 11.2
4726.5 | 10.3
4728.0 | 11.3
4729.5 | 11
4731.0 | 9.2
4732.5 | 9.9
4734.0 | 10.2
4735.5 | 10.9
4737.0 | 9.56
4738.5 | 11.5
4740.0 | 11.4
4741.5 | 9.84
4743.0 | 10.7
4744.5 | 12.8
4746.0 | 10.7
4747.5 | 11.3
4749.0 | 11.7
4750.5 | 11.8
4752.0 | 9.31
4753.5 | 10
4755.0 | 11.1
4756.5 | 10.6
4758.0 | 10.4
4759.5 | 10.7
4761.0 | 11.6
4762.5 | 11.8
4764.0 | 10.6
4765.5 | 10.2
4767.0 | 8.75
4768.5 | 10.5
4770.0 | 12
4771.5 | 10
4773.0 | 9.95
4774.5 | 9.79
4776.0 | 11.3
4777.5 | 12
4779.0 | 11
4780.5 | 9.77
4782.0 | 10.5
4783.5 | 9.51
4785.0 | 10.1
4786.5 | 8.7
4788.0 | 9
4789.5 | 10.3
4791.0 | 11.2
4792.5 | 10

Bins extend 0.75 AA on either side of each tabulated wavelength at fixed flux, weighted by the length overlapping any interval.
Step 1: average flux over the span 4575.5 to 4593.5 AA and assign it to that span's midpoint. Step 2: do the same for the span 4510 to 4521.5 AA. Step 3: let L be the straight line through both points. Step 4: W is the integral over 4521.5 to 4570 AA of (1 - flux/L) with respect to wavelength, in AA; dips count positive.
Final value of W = 1.0 AA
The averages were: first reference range 10.2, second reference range 10.4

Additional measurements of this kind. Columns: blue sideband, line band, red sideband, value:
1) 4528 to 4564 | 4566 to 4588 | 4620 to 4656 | -0.5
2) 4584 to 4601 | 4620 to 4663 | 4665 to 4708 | -2.4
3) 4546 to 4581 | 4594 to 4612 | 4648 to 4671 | 0.8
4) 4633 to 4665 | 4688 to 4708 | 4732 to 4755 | 0.8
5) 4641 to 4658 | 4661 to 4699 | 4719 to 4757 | -0.9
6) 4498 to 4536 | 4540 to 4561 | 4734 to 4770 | 1.0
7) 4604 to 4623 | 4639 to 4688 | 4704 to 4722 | -0.7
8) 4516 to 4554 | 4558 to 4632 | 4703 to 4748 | -3.7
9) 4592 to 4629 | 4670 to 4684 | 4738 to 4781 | 0.2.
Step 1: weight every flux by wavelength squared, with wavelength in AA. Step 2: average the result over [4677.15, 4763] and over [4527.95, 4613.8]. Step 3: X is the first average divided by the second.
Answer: 1.13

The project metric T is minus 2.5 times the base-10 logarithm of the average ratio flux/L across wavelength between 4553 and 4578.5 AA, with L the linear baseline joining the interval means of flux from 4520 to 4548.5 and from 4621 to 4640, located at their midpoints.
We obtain -0.04 mag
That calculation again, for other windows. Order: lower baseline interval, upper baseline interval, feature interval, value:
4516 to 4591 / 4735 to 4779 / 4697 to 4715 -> 0.06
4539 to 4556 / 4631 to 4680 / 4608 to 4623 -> -0.03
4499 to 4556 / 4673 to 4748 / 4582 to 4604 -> 0.01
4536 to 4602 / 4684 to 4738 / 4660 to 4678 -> -0.02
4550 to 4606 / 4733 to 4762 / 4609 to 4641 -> -0.03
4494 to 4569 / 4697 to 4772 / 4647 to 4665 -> -0.04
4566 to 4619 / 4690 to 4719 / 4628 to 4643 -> -0.05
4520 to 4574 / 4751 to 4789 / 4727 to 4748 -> -0.04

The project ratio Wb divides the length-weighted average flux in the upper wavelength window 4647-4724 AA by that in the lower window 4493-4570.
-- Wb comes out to 1.0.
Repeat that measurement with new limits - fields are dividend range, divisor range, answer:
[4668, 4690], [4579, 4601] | 1.07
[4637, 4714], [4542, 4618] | 1.03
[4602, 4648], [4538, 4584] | 1.04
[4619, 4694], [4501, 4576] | 1.06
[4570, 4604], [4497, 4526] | 0.96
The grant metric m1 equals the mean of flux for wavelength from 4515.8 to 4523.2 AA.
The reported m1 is 10.2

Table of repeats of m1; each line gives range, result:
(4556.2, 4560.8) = 10.8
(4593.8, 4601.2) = 9.32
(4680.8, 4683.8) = 11.9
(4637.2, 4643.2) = 10.8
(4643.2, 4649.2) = 10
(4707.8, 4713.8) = 10.7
